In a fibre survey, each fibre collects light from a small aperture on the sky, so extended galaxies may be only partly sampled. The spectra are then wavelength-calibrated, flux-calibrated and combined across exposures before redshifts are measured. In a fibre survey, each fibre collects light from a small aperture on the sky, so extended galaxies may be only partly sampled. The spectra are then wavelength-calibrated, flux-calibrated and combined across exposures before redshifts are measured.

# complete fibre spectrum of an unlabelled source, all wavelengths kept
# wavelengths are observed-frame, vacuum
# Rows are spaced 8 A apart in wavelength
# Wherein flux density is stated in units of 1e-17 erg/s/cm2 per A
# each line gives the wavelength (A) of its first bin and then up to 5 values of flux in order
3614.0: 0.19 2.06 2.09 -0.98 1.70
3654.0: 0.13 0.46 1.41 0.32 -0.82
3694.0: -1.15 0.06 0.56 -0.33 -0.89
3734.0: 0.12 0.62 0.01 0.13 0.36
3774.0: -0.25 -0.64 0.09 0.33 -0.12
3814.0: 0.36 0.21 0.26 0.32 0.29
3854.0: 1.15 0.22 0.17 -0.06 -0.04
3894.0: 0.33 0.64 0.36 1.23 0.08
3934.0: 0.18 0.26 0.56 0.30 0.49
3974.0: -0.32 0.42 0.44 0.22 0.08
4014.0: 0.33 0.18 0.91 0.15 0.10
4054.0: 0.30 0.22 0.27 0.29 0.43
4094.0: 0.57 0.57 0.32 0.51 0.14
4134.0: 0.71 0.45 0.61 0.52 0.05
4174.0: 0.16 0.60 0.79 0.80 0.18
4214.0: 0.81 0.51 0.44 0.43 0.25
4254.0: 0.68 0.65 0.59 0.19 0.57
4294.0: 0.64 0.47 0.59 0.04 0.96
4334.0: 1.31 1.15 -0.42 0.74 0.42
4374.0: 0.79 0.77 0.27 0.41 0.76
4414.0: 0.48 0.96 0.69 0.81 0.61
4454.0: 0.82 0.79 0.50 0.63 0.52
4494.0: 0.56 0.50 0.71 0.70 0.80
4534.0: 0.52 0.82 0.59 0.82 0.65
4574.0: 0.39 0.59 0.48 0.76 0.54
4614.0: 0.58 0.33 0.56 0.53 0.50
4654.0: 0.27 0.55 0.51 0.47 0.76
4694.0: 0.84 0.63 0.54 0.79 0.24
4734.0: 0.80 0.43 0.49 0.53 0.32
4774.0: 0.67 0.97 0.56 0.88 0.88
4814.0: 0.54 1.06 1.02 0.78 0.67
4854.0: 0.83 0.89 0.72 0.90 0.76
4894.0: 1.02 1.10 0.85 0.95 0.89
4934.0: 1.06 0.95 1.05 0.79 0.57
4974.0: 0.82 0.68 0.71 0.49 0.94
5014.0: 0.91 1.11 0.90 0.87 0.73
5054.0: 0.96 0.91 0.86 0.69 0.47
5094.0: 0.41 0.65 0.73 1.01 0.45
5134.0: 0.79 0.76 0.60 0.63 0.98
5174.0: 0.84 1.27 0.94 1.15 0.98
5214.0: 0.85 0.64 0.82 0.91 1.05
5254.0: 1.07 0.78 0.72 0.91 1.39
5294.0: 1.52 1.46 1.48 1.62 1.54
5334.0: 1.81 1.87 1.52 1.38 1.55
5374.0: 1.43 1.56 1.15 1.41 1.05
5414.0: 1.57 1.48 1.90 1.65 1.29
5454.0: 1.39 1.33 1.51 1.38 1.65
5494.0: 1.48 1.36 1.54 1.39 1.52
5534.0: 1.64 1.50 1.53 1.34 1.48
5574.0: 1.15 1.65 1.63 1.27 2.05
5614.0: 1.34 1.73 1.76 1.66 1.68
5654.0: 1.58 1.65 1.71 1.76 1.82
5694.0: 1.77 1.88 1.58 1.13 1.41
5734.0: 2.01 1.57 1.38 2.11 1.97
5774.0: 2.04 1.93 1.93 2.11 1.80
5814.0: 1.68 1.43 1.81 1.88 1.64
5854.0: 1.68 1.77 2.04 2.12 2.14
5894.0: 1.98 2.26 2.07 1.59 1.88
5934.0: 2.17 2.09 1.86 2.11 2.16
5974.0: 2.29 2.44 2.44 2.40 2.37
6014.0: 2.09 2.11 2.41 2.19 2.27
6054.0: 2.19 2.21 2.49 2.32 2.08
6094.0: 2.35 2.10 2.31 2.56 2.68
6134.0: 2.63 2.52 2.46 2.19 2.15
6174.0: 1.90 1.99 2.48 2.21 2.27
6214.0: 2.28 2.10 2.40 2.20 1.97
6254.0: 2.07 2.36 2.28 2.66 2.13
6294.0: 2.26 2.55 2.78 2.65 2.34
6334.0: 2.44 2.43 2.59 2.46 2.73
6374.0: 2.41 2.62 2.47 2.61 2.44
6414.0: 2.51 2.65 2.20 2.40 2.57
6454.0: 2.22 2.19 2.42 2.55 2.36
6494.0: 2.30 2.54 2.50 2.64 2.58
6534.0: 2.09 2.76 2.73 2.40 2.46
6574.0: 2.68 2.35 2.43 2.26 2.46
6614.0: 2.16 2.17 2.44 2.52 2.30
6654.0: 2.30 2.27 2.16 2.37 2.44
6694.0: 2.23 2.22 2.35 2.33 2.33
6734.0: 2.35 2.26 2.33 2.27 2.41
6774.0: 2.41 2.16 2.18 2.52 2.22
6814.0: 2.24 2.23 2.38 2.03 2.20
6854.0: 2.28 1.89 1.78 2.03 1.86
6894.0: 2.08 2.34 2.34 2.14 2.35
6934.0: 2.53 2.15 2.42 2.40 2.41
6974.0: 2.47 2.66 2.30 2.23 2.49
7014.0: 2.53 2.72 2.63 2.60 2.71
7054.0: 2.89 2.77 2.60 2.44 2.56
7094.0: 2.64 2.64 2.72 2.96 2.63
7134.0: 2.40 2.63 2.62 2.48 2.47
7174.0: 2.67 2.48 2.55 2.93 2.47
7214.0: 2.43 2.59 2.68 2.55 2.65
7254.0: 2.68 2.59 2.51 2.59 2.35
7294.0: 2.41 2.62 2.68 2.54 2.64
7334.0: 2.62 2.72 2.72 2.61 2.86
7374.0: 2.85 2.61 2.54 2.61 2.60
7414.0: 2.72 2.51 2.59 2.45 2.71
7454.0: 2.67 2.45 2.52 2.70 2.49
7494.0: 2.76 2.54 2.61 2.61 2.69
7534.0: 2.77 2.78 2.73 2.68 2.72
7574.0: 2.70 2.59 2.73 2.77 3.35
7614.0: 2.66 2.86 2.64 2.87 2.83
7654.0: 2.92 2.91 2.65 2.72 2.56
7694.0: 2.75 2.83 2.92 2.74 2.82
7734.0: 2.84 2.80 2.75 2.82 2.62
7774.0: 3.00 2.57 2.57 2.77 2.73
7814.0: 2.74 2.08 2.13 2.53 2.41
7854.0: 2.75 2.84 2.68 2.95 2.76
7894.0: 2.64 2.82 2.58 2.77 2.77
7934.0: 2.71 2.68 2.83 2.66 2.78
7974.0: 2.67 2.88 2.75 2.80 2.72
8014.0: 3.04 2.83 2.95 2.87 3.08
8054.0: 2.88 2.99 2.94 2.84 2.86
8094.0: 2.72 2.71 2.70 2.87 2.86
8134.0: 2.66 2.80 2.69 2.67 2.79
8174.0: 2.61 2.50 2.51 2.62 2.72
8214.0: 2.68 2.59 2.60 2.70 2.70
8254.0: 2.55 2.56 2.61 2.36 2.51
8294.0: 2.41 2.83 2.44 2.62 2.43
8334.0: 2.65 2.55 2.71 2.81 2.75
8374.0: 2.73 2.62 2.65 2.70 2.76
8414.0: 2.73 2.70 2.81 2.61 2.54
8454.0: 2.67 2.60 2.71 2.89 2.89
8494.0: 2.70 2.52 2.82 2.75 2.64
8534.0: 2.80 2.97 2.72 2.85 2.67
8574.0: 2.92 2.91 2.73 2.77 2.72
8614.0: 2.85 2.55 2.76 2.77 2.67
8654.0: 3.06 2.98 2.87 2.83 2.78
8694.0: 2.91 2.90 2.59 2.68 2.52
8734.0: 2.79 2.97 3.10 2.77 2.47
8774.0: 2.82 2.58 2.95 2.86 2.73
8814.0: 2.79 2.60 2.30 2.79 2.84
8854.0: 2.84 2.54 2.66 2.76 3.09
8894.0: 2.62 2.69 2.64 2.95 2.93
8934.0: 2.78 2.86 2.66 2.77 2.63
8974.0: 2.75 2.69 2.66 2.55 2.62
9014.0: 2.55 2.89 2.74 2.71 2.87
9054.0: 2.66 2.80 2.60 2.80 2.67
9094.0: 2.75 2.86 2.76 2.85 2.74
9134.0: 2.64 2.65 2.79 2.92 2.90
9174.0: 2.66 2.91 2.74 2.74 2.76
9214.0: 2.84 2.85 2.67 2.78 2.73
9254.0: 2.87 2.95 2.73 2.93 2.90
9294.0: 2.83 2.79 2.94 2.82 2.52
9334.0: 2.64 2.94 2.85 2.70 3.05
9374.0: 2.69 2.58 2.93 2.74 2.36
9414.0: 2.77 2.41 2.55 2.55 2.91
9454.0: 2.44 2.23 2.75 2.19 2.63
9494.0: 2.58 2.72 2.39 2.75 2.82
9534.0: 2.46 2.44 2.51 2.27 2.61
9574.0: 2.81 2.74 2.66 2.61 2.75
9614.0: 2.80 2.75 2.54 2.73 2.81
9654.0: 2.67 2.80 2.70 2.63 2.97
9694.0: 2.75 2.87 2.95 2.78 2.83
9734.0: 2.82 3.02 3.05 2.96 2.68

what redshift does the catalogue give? 0.33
